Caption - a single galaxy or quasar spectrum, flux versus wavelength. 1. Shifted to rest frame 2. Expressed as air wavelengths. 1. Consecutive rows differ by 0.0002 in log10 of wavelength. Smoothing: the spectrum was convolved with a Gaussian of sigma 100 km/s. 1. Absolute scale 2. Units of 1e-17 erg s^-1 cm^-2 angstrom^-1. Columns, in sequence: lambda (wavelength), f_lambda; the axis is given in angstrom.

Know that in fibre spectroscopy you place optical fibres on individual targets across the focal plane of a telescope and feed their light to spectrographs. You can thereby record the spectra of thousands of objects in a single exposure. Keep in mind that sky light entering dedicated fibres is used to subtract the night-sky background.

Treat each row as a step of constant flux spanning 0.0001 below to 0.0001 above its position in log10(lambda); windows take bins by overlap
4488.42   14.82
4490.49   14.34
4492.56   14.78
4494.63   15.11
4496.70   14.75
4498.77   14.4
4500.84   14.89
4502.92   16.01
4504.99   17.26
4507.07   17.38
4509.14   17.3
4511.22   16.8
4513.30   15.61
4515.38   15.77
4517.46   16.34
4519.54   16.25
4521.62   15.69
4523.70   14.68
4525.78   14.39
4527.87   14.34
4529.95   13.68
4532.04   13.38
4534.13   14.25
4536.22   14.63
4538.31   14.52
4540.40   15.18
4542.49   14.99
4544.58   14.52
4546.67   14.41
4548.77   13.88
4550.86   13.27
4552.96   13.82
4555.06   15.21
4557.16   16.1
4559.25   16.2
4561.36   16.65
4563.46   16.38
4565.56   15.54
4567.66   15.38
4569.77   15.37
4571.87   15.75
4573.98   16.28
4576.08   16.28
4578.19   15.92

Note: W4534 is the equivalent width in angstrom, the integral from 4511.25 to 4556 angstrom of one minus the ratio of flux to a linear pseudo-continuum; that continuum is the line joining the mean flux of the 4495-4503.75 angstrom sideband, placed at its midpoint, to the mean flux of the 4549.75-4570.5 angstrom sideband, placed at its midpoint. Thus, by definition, 1.4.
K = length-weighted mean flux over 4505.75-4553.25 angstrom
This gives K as 15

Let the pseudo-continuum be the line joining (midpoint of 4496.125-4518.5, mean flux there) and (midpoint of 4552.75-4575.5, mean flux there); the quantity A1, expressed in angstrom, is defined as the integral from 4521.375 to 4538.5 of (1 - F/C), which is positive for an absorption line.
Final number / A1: 1.7 angstrom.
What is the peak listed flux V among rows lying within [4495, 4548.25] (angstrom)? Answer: 17.38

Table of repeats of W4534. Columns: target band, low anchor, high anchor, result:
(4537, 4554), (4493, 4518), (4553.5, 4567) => 1.7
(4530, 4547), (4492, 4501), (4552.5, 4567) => 1.1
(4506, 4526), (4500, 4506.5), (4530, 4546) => -0.7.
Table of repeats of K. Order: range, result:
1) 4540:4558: 14.6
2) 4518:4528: 15.2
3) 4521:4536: 14.3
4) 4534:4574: 15.1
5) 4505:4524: 16.3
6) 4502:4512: 17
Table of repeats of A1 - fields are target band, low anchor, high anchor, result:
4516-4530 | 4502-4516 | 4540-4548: 0.61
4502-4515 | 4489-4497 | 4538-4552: -1.82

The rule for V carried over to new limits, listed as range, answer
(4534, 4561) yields 16.2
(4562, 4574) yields 16.38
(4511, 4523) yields 16.8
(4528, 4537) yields 14.63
